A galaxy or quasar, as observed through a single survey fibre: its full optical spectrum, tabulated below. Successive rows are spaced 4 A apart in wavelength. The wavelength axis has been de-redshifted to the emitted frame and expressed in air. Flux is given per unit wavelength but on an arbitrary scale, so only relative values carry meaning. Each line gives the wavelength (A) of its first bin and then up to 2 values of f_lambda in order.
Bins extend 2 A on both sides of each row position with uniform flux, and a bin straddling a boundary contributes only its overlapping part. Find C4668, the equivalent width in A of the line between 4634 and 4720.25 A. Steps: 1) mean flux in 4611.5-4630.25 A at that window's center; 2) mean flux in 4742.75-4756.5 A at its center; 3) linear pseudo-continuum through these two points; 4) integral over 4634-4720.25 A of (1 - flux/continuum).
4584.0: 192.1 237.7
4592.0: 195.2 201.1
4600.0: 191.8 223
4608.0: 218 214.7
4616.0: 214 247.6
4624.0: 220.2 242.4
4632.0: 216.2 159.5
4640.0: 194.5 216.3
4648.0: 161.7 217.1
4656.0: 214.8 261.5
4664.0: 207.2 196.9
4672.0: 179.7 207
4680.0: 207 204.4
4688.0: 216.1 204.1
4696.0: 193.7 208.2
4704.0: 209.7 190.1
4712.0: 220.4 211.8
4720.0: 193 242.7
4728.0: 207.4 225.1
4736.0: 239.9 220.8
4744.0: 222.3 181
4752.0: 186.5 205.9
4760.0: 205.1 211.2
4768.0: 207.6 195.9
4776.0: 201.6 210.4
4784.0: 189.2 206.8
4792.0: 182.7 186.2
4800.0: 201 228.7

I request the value 4.4 A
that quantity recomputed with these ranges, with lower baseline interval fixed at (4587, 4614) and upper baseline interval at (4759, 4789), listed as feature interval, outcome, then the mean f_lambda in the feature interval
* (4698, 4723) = -0.1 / 207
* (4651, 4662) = -1.3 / 232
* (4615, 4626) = -1.0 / 228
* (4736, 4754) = -0.2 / 207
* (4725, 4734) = -0.6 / 219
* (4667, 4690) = 0.6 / 202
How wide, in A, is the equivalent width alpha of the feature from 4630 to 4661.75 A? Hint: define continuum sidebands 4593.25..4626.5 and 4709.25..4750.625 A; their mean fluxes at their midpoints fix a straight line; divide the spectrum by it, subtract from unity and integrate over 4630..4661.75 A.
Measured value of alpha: 1.65 A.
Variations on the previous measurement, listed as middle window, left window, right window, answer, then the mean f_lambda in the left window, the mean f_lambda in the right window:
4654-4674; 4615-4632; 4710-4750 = 1.16 A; 230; 216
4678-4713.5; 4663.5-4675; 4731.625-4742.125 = 0.32 A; 194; 229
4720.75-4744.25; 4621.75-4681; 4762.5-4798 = -2.68 A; 207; 199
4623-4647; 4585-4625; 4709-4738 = 1.19 A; 216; 219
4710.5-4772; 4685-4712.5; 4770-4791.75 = -2.82 A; 205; 199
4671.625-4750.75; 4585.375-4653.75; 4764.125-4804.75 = -1.90 A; 210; 201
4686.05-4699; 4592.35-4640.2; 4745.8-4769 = 0.02 A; 212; 199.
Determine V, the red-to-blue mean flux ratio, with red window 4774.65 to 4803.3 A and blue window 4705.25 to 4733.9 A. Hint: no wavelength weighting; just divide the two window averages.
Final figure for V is 0.93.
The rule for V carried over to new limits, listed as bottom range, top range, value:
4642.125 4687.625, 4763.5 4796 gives 0.96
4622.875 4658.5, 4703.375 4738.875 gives 1.05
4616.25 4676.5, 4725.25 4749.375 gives 1.04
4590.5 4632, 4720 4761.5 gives 0.98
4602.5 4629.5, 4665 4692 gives 0.90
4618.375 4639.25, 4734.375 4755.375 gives 0.97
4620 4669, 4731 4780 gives 0.99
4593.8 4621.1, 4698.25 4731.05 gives 0.98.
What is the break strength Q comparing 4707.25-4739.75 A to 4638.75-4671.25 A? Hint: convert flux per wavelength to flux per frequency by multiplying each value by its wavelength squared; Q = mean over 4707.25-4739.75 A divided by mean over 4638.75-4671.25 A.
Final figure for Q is 1.1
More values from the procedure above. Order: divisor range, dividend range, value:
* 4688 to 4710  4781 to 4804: 1.01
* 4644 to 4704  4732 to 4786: 1.04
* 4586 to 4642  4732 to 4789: 1.03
